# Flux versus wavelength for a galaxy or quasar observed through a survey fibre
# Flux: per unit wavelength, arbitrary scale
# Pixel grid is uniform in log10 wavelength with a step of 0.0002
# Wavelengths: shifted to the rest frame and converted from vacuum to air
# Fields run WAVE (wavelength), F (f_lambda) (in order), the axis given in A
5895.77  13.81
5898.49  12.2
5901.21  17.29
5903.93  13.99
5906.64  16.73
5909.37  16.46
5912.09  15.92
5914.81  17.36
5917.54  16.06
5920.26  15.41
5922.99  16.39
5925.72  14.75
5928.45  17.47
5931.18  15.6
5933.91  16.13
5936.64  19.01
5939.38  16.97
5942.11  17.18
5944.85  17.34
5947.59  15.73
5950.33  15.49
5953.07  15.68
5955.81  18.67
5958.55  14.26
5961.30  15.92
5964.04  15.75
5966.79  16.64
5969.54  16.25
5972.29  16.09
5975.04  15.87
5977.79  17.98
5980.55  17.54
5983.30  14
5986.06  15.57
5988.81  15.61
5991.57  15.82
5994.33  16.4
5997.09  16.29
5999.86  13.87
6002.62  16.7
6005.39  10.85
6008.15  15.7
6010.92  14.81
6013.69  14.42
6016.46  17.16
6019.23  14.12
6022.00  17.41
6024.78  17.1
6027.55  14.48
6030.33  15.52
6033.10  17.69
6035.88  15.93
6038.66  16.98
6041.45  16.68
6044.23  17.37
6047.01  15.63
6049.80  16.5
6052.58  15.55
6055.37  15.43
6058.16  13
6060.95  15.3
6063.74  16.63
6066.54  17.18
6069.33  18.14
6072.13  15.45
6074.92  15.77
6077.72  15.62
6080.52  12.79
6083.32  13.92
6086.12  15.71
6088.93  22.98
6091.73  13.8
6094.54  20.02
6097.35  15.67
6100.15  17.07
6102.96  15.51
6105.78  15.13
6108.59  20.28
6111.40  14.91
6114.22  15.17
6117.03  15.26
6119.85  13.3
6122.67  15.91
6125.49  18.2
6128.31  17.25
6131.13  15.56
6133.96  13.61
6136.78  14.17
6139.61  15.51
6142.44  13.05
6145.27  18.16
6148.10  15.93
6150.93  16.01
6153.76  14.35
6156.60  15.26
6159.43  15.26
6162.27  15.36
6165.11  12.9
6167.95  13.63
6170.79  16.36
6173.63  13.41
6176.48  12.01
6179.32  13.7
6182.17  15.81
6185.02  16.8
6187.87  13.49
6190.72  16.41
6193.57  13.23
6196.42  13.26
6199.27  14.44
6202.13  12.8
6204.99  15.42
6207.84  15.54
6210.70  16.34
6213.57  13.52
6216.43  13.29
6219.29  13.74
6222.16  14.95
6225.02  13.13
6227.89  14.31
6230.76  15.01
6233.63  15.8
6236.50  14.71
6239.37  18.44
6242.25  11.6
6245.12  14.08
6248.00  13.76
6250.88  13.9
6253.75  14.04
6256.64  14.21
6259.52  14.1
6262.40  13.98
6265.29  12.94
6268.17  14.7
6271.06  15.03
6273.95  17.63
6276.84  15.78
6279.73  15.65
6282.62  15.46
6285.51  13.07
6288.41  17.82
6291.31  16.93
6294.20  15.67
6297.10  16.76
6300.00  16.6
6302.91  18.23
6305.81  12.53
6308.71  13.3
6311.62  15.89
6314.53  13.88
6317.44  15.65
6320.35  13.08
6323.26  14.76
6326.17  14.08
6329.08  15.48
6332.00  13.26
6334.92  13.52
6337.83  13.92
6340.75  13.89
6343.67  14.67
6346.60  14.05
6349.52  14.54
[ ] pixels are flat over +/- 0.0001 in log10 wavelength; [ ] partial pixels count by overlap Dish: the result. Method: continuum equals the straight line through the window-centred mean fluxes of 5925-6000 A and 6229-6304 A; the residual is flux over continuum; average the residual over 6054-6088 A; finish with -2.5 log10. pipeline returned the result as 0.03 mag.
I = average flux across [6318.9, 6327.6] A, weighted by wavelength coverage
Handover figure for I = 14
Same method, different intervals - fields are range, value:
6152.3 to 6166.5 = 14.6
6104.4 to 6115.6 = 16.4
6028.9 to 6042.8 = 16.5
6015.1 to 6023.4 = 16.2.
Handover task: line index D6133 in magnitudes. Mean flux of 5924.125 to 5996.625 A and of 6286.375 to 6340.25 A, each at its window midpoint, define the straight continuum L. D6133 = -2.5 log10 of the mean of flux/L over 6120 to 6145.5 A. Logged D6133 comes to 0.01 mag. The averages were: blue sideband 16.3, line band 15.5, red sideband 15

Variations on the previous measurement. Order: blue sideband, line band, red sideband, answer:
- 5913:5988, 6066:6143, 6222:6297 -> -0.02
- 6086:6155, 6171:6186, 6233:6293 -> 0.09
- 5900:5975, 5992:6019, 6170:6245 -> 0.05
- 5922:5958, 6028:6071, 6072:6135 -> 0.00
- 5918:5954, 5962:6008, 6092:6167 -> 0.03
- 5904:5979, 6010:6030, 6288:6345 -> 0.03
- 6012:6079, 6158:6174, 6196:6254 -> 0.03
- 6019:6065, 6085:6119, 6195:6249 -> -0.08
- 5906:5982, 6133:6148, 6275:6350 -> 0.04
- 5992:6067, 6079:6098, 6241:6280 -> -0.07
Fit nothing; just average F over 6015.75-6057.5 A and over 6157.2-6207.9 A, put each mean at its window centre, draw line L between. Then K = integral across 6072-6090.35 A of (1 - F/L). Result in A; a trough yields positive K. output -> -0.5 A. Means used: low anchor 16.2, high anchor 14.4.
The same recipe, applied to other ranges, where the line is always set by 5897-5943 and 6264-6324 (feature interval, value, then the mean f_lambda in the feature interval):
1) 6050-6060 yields 0.60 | 14.9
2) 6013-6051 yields -0.82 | 16.2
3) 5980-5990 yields 0.30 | 15.5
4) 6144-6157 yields -0.28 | 16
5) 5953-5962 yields -0.08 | 16.2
